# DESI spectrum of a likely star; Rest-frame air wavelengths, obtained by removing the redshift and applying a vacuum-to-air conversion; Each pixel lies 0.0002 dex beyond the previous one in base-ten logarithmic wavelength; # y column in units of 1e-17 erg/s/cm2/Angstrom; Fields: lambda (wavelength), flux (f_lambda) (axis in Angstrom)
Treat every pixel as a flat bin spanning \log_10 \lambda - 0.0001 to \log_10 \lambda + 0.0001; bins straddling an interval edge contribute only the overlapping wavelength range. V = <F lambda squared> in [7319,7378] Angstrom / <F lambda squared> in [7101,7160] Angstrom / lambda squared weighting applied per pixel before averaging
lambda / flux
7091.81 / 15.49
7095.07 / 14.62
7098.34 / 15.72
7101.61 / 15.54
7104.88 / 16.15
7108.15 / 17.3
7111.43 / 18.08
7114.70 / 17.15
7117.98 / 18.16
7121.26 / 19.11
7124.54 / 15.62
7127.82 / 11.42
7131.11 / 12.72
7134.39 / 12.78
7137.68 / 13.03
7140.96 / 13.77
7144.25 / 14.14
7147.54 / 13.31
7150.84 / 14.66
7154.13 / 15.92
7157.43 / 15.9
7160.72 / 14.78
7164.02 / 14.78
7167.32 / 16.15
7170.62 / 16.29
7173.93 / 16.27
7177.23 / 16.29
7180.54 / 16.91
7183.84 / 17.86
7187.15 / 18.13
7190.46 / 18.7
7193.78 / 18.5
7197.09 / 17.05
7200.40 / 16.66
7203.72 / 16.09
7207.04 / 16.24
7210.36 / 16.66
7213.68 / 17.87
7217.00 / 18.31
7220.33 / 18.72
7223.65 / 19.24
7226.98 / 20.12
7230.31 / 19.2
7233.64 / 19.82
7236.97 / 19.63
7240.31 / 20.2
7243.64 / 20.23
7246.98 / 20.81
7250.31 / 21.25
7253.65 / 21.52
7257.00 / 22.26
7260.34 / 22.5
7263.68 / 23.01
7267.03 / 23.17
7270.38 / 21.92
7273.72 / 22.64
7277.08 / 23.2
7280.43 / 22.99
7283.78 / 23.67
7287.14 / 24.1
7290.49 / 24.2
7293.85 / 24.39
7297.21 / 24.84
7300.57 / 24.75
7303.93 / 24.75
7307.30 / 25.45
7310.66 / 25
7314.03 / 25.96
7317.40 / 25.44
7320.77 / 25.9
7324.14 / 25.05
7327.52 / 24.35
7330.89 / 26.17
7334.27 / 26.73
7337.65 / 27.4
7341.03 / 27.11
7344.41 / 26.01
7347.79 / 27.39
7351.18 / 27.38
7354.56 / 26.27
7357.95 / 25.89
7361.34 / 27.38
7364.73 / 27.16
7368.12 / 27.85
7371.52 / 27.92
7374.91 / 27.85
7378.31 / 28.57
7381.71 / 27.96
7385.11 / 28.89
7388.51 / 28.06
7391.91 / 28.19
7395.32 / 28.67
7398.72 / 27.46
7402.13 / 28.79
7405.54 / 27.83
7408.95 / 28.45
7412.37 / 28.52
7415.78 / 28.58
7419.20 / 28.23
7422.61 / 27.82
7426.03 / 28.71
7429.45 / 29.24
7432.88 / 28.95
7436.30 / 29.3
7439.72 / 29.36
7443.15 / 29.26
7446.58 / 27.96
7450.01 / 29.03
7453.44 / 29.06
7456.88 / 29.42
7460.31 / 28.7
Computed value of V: 1.86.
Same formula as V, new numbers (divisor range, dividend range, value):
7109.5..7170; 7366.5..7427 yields 2.01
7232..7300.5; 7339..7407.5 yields 1.27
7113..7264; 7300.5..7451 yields 1.66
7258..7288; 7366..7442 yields 1.28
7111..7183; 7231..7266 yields 1.42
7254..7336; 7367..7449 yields 1.21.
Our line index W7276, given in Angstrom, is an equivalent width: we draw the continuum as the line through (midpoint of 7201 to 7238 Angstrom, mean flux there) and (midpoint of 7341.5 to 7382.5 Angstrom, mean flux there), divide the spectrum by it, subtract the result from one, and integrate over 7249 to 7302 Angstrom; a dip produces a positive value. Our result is -3.3 Angstrom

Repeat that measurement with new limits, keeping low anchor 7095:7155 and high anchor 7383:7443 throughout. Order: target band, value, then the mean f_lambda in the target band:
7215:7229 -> 0.5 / 19.1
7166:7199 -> 1.2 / 17.2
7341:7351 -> -0.6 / 26.9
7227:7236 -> 0.2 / 19.6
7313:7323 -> -0.6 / 25.7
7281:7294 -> -0.7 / 24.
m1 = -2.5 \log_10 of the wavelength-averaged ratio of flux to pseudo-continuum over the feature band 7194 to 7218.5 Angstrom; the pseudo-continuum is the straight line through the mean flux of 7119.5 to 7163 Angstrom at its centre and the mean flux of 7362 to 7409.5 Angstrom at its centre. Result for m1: 0.060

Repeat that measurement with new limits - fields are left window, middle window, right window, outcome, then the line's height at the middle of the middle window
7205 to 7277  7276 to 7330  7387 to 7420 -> -0.06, 23.3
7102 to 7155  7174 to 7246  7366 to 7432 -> 0.06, 19.1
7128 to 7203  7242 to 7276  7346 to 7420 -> -0.05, 20.9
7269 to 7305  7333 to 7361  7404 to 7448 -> -0.04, 25.9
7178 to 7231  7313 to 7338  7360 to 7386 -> -0.03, 25.1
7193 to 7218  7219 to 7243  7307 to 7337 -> -0.04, 19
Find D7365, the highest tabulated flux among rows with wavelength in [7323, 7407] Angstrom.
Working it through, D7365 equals 28.89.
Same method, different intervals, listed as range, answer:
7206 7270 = 23.17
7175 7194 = 18.7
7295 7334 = 26.17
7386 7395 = 28.19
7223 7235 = 20.12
